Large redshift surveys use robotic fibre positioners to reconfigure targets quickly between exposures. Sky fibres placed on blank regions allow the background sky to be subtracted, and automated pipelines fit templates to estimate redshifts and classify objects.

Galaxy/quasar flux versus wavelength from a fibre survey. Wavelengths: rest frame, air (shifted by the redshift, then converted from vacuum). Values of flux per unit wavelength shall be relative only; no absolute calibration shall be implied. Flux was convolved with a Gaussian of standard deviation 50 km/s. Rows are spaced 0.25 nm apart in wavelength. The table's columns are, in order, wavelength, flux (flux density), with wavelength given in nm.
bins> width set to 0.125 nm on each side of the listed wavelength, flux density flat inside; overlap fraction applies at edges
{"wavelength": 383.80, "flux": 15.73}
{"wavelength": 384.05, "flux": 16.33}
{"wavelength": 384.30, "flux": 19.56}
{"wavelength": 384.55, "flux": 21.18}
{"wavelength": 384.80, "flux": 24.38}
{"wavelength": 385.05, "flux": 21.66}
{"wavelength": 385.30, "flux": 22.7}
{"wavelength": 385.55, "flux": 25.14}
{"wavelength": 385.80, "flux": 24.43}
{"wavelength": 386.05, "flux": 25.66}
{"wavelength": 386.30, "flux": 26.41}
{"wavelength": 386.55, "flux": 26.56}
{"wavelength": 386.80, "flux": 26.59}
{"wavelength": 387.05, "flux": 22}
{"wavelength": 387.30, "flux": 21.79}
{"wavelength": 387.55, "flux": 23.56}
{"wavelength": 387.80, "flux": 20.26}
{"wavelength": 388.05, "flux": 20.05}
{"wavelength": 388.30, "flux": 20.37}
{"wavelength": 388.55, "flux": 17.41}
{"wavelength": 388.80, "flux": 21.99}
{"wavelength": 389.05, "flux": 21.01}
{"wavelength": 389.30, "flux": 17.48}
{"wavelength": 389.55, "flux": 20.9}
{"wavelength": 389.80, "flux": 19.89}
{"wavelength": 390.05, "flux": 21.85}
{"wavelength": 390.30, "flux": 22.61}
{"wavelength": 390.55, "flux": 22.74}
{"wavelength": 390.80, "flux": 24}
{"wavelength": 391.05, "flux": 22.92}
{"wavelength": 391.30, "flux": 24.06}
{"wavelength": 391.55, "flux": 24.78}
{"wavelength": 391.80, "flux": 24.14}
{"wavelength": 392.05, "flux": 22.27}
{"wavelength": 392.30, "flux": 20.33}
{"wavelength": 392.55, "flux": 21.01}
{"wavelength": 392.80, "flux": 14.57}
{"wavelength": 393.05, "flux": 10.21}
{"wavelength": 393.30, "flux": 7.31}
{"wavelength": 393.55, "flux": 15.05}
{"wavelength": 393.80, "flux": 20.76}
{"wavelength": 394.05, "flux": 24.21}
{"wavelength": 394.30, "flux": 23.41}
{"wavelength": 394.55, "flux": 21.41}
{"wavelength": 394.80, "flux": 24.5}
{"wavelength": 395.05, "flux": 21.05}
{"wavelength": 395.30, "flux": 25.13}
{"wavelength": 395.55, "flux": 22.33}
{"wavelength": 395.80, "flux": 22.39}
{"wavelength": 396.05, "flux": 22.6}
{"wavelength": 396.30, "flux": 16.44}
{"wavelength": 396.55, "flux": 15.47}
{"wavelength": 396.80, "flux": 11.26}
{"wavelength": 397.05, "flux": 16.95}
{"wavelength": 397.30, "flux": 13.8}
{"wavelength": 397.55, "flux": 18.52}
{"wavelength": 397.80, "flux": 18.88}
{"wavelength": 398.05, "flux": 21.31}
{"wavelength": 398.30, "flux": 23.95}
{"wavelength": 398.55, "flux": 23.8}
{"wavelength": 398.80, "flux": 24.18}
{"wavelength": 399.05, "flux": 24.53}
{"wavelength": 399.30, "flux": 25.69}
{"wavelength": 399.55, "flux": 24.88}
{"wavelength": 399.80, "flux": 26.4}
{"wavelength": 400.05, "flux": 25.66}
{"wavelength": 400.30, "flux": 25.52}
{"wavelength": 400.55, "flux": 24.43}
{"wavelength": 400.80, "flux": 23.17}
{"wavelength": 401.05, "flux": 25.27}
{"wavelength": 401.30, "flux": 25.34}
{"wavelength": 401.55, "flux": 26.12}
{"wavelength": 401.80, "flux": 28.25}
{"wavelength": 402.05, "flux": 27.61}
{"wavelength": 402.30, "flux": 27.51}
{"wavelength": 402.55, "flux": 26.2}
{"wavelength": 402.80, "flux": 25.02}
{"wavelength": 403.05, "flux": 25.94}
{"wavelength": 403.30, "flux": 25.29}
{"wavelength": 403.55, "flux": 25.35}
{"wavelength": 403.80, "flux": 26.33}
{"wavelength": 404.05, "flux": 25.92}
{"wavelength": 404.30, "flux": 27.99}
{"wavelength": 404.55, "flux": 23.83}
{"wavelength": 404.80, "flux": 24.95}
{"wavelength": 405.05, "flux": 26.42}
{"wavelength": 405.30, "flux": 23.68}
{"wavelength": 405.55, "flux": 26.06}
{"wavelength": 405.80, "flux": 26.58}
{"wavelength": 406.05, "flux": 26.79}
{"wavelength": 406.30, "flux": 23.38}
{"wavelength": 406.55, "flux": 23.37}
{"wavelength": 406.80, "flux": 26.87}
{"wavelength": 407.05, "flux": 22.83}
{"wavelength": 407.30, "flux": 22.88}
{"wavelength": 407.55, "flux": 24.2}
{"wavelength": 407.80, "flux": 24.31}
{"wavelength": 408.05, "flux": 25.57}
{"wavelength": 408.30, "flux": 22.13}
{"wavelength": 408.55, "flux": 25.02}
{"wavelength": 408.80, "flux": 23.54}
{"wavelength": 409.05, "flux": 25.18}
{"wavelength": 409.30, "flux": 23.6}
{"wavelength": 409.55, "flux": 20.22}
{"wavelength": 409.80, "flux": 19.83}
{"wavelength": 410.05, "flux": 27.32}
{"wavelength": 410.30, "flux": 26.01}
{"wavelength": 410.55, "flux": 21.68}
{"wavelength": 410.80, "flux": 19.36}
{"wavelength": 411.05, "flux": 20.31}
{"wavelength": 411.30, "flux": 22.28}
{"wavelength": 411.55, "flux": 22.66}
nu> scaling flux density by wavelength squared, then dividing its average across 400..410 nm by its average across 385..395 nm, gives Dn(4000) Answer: 1.26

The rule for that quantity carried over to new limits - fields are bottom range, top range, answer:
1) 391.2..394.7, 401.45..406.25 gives 1.41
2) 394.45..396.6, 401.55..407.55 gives 1.25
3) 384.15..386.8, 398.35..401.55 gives 1.13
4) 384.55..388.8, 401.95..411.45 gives 1.18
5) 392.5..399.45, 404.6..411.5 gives 1.29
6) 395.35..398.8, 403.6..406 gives 1.38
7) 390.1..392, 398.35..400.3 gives 1.11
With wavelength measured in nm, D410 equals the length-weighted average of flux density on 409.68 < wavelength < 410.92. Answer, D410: 22.9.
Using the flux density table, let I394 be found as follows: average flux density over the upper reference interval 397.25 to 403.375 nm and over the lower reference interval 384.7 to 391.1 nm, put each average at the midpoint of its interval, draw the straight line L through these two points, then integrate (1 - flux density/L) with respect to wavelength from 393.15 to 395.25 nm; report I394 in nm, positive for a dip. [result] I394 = 0.33 nm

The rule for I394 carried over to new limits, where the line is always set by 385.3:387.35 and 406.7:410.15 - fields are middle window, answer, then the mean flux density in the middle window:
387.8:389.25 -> 0.274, 20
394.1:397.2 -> 0.520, 20.3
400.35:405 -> -0.342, 25.8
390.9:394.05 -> 0.684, 19.2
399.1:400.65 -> -0.079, 25.4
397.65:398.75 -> 0.099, 22.1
